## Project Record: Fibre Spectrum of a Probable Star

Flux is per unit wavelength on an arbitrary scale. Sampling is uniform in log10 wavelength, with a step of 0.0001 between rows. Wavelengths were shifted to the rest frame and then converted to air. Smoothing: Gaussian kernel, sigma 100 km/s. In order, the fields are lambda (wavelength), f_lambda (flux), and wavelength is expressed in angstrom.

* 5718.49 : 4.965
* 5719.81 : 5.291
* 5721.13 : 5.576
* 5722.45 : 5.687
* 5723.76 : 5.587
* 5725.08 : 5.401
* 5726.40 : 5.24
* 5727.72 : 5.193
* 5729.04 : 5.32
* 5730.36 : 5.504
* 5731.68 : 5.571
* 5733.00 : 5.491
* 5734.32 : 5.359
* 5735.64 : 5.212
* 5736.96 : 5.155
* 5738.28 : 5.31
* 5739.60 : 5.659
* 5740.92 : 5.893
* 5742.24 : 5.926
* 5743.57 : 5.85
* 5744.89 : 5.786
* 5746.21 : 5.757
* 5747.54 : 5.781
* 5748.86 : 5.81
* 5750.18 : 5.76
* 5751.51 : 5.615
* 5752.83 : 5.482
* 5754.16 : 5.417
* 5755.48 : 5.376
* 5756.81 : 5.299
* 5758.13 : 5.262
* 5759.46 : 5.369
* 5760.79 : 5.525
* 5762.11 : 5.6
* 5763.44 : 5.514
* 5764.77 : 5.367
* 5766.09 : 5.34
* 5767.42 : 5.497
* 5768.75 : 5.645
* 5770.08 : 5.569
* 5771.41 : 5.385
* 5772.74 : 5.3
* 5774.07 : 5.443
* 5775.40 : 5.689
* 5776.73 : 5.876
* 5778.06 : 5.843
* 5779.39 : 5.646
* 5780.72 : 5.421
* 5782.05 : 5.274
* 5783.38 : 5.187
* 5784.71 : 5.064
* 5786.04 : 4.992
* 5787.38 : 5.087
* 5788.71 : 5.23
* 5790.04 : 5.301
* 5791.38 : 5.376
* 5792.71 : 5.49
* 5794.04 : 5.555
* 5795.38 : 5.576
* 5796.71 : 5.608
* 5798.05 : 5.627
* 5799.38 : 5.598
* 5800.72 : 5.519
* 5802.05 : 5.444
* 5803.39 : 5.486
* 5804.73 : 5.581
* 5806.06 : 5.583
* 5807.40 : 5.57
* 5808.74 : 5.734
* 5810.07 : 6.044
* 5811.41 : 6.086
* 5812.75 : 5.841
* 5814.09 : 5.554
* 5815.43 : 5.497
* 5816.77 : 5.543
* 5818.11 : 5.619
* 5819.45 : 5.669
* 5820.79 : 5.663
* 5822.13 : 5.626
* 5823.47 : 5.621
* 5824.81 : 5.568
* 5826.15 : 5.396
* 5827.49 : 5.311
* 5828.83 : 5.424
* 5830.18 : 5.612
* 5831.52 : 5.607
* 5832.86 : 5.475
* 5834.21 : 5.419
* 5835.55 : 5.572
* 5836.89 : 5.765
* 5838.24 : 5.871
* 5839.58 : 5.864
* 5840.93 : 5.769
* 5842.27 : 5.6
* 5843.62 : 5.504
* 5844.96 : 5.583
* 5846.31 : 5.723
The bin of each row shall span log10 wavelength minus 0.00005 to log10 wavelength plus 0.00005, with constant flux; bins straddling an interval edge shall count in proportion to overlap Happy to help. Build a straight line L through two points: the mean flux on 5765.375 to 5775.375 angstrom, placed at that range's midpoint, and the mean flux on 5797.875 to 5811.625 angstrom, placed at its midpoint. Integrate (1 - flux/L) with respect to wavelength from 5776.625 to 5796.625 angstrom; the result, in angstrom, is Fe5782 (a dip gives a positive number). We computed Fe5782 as 0.60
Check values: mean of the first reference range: 5.47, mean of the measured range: 5.39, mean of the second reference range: 5.65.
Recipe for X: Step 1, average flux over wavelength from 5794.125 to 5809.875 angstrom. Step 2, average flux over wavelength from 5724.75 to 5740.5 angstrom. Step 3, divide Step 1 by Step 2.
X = 1.04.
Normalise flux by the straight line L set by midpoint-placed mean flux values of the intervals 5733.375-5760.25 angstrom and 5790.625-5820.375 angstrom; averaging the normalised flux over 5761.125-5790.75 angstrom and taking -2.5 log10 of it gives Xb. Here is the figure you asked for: 0.03 mag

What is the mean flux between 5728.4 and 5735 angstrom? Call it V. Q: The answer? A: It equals 5.45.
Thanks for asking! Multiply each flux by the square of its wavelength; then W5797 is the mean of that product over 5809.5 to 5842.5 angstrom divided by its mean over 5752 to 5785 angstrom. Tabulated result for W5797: 1.05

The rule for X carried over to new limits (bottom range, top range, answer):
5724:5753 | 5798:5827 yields 1.01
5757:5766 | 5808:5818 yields 1.06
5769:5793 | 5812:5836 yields 1.03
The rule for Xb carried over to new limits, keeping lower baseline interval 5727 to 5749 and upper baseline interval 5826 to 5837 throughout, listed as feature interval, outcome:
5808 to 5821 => -0.04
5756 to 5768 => 0.02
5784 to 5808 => 0.02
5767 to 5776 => 0.01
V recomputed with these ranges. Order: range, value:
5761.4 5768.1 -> 5.47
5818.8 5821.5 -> 5.67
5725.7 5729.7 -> 5.25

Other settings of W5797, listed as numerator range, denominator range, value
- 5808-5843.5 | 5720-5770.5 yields 1.05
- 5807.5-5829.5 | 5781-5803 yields 1.06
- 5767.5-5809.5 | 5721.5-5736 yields 1.03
